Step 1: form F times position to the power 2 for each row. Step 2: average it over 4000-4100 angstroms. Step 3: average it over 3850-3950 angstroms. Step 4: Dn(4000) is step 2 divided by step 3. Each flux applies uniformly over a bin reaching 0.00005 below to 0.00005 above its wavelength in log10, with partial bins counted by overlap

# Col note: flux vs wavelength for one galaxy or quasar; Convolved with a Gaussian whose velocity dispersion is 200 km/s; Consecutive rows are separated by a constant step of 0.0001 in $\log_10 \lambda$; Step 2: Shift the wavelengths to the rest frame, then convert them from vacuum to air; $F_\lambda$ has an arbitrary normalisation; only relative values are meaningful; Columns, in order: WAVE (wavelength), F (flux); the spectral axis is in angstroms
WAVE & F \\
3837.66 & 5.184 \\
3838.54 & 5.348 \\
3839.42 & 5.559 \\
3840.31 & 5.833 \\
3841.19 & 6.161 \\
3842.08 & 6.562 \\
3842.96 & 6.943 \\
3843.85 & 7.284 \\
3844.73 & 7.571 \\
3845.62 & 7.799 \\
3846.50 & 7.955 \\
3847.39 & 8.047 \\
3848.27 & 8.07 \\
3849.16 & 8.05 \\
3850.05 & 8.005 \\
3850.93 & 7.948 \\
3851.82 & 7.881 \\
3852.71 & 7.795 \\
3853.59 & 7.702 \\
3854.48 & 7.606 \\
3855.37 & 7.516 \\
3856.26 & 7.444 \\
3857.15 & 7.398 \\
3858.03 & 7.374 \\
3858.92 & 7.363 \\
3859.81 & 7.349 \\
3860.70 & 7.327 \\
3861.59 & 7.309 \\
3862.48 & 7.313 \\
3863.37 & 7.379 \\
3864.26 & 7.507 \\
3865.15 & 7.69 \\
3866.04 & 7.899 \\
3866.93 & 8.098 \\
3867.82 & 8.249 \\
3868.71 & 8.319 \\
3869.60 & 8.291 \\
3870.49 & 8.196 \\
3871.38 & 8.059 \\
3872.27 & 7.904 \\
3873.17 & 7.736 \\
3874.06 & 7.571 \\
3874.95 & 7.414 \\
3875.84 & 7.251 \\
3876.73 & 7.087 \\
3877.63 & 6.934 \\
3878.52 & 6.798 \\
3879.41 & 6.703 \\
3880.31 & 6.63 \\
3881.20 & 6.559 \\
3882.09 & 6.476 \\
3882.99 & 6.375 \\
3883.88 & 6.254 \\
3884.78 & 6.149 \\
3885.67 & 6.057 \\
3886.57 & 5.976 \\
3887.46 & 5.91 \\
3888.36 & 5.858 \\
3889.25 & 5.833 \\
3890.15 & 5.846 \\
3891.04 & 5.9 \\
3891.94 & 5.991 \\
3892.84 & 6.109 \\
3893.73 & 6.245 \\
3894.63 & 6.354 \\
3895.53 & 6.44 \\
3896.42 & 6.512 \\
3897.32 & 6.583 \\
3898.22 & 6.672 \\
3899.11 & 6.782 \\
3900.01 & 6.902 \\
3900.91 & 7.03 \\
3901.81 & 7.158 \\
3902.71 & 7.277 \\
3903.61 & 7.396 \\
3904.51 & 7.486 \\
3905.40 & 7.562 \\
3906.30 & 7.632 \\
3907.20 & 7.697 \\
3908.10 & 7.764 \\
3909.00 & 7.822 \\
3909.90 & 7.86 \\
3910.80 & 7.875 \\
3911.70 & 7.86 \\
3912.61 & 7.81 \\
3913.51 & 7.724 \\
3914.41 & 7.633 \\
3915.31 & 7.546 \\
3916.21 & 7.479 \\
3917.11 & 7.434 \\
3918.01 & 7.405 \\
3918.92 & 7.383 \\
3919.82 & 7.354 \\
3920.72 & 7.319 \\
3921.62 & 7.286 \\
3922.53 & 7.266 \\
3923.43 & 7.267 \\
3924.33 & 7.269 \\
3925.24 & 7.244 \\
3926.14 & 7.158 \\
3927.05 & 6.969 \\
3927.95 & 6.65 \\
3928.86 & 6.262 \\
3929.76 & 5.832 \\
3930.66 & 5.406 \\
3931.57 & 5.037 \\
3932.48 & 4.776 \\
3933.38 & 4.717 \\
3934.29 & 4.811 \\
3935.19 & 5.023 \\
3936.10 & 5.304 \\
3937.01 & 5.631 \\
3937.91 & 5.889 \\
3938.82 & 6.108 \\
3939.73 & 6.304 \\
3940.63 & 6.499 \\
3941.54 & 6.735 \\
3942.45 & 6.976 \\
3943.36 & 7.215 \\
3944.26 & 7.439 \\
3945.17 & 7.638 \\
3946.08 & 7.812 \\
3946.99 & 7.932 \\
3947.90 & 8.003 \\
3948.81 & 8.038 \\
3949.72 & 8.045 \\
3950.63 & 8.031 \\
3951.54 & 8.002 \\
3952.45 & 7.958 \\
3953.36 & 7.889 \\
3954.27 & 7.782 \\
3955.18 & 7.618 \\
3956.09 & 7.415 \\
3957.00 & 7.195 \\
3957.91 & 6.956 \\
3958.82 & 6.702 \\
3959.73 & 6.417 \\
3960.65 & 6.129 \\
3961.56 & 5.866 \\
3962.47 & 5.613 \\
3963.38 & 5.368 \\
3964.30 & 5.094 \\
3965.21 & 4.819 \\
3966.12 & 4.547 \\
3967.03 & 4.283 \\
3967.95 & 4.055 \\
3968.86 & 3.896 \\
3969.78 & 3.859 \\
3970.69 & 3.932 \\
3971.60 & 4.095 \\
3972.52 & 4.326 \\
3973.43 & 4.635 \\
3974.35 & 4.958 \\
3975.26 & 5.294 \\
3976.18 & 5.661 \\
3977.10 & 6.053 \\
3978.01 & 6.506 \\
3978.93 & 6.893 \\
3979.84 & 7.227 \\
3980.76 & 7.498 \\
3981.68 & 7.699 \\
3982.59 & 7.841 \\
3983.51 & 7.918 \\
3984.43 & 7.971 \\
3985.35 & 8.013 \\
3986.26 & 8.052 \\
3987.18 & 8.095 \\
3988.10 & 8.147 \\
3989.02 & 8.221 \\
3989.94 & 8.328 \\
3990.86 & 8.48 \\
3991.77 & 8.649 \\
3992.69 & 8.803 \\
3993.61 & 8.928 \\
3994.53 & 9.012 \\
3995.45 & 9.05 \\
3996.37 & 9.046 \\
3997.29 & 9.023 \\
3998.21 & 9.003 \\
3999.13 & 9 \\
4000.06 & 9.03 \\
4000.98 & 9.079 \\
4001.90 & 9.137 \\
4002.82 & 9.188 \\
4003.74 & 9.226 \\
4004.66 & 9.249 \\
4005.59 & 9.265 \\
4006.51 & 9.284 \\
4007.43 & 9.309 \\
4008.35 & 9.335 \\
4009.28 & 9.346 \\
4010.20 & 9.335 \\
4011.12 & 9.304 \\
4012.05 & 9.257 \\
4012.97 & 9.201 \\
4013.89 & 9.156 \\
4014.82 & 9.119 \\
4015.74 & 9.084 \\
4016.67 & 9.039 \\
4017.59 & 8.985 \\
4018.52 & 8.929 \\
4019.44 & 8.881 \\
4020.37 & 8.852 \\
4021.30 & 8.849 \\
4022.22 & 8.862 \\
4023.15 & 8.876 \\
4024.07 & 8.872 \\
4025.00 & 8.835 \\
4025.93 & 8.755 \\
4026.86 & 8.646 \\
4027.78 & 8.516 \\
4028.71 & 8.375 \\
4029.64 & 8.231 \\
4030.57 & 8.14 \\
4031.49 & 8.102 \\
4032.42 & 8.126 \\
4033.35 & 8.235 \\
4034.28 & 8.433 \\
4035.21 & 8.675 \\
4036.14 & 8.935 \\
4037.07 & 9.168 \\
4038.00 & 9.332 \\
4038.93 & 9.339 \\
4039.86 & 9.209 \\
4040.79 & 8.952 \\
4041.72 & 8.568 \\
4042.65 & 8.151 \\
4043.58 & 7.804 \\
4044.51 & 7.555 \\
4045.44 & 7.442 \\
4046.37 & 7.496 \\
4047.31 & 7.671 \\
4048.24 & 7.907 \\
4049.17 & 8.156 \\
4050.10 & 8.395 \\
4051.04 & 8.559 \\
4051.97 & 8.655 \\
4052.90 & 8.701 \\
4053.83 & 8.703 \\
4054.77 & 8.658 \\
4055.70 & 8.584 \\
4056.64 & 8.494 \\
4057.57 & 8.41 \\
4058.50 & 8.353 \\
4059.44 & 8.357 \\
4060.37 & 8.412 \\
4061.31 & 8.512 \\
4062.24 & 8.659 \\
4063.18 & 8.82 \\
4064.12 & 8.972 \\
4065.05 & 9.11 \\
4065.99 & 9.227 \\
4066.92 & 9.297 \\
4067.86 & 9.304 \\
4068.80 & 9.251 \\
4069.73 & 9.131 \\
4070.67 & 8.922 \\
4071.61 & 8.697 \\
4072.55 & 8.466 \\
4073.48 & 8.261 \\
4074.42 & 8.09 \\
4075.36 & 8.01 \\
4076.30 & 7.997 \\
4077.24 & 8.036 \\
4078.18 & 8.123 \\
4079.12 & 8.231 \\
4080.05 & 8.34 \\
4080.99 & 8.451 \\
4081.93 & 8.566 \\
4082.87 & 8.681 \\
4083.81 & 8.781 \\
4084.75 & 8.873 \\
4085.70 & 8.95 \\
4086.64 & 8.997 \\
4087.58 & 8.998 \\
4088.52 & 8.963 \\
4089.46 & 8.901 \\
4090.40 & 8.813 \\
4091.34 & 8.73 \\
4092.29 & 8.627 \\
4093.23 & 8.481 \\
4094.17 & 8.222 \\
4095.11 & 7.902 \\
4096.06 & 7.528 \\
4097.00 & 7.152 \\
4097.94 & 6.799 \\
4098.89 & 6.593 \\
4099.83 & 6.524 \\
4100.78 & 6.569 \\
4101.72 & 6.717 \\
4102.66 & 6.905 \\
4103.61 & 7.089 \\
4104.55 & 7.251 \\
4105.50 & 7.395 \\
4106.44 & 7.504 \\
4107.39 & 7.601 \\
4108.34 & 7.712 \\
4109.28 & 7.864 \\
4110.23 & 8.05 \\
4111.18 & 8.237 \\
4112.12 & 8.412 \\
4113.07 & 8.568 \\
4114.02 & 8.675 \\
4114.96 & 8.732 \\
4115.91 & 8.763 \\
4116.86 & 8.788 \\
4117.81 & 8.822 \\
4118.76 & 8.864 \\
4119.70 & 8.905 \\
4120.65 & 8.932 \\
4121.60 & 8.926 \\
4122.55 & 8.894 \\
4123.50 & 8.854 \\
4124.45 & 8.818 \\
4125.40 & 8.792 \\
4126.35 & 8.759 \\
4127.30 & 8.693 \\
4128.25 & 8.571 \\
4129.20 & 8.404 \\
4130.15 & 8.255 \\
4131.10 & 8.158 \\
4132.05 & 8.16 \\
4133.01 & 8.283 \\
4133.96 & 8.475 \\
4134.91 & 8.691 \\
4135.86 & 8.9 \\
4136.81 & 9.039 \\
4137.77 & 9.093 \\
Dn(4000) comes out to 1.32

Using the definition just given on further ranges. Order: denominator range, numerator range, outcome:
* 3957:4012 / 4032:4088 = 1.21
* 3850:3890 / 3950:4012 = 1.08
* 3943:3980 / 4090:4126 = 1.38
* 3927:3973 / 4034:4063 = 1.44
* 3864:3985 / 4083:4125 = 1.33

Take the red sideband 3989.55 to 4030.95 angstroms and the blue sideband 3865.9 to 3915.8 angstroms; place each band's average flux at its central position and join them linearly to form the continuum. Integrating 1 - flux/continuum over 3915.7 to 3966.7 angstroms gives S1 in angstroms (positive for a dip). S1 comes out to 7.6 angstroms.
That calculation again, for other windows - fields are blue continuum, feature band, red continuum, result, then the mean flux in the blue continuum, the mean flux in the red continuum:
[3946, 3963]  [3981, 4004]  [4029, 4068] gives -2.3 angstroms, 7.32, 8.51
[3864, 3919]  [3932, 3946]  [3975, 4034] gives 2.9 angstroms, 7.11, 8.52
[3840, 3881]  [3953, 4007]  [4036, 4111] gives 5.5 angstroms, 7.51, 8.29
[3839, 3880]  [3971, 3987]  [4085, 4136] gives 2.7 angstroms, 7.48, 8.22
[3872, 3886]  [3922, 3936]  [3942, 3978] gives 0.8 angstroms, 6.86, 6.25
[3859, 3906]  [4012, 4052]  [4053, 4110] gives -3.3 angstroms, 6.98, 8.26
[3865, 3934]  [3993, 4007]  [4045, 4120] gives -2.6 angstroms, 6.97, 8.29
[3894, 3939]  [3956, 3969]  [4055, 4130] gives 2.9 angstroms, 6.83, 8.36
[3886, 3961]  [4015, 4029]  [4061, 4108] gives -2.0 angstroms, 6.89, 8.24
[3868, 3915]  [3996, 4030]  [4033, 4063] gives -3.7 angstroms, 7.01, 8.46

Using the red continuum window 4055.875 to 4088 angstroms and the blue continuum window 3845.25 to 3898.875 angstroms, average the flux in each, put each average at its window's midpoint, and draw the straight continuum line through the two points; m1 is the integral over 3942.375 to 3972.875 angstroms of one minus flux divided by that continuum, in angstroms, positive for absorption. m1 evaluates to 5.5 angstroms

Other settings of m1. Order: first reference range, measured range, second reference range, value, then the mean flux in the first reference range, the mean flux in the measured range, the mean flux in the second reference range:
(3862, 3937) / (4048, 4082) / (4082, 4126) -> -2.6 angstroms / 6.91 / 8.57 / 8.2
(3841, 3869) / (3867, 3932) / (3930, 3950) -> -0.4 angstroms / 7.6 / 7.01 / 6.4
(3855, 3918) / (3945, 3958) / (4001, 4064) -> 0.1 angstroms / 7.14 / 7.78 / 8.7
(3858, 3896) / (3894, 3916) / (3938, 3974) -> -1.8 angstroms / 6.97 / 7.3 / 6.33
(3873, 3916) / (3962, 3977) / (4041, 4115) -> 5.6 angstroms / 6.9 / 4.69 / 8.24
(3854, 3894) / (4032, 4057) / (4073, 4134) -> -1.6 angstroms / 7.05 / 8.44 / 8.23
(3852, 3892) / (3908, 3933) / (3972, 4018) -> 1.6 angstroms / 7.13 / 7.08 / 8.24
